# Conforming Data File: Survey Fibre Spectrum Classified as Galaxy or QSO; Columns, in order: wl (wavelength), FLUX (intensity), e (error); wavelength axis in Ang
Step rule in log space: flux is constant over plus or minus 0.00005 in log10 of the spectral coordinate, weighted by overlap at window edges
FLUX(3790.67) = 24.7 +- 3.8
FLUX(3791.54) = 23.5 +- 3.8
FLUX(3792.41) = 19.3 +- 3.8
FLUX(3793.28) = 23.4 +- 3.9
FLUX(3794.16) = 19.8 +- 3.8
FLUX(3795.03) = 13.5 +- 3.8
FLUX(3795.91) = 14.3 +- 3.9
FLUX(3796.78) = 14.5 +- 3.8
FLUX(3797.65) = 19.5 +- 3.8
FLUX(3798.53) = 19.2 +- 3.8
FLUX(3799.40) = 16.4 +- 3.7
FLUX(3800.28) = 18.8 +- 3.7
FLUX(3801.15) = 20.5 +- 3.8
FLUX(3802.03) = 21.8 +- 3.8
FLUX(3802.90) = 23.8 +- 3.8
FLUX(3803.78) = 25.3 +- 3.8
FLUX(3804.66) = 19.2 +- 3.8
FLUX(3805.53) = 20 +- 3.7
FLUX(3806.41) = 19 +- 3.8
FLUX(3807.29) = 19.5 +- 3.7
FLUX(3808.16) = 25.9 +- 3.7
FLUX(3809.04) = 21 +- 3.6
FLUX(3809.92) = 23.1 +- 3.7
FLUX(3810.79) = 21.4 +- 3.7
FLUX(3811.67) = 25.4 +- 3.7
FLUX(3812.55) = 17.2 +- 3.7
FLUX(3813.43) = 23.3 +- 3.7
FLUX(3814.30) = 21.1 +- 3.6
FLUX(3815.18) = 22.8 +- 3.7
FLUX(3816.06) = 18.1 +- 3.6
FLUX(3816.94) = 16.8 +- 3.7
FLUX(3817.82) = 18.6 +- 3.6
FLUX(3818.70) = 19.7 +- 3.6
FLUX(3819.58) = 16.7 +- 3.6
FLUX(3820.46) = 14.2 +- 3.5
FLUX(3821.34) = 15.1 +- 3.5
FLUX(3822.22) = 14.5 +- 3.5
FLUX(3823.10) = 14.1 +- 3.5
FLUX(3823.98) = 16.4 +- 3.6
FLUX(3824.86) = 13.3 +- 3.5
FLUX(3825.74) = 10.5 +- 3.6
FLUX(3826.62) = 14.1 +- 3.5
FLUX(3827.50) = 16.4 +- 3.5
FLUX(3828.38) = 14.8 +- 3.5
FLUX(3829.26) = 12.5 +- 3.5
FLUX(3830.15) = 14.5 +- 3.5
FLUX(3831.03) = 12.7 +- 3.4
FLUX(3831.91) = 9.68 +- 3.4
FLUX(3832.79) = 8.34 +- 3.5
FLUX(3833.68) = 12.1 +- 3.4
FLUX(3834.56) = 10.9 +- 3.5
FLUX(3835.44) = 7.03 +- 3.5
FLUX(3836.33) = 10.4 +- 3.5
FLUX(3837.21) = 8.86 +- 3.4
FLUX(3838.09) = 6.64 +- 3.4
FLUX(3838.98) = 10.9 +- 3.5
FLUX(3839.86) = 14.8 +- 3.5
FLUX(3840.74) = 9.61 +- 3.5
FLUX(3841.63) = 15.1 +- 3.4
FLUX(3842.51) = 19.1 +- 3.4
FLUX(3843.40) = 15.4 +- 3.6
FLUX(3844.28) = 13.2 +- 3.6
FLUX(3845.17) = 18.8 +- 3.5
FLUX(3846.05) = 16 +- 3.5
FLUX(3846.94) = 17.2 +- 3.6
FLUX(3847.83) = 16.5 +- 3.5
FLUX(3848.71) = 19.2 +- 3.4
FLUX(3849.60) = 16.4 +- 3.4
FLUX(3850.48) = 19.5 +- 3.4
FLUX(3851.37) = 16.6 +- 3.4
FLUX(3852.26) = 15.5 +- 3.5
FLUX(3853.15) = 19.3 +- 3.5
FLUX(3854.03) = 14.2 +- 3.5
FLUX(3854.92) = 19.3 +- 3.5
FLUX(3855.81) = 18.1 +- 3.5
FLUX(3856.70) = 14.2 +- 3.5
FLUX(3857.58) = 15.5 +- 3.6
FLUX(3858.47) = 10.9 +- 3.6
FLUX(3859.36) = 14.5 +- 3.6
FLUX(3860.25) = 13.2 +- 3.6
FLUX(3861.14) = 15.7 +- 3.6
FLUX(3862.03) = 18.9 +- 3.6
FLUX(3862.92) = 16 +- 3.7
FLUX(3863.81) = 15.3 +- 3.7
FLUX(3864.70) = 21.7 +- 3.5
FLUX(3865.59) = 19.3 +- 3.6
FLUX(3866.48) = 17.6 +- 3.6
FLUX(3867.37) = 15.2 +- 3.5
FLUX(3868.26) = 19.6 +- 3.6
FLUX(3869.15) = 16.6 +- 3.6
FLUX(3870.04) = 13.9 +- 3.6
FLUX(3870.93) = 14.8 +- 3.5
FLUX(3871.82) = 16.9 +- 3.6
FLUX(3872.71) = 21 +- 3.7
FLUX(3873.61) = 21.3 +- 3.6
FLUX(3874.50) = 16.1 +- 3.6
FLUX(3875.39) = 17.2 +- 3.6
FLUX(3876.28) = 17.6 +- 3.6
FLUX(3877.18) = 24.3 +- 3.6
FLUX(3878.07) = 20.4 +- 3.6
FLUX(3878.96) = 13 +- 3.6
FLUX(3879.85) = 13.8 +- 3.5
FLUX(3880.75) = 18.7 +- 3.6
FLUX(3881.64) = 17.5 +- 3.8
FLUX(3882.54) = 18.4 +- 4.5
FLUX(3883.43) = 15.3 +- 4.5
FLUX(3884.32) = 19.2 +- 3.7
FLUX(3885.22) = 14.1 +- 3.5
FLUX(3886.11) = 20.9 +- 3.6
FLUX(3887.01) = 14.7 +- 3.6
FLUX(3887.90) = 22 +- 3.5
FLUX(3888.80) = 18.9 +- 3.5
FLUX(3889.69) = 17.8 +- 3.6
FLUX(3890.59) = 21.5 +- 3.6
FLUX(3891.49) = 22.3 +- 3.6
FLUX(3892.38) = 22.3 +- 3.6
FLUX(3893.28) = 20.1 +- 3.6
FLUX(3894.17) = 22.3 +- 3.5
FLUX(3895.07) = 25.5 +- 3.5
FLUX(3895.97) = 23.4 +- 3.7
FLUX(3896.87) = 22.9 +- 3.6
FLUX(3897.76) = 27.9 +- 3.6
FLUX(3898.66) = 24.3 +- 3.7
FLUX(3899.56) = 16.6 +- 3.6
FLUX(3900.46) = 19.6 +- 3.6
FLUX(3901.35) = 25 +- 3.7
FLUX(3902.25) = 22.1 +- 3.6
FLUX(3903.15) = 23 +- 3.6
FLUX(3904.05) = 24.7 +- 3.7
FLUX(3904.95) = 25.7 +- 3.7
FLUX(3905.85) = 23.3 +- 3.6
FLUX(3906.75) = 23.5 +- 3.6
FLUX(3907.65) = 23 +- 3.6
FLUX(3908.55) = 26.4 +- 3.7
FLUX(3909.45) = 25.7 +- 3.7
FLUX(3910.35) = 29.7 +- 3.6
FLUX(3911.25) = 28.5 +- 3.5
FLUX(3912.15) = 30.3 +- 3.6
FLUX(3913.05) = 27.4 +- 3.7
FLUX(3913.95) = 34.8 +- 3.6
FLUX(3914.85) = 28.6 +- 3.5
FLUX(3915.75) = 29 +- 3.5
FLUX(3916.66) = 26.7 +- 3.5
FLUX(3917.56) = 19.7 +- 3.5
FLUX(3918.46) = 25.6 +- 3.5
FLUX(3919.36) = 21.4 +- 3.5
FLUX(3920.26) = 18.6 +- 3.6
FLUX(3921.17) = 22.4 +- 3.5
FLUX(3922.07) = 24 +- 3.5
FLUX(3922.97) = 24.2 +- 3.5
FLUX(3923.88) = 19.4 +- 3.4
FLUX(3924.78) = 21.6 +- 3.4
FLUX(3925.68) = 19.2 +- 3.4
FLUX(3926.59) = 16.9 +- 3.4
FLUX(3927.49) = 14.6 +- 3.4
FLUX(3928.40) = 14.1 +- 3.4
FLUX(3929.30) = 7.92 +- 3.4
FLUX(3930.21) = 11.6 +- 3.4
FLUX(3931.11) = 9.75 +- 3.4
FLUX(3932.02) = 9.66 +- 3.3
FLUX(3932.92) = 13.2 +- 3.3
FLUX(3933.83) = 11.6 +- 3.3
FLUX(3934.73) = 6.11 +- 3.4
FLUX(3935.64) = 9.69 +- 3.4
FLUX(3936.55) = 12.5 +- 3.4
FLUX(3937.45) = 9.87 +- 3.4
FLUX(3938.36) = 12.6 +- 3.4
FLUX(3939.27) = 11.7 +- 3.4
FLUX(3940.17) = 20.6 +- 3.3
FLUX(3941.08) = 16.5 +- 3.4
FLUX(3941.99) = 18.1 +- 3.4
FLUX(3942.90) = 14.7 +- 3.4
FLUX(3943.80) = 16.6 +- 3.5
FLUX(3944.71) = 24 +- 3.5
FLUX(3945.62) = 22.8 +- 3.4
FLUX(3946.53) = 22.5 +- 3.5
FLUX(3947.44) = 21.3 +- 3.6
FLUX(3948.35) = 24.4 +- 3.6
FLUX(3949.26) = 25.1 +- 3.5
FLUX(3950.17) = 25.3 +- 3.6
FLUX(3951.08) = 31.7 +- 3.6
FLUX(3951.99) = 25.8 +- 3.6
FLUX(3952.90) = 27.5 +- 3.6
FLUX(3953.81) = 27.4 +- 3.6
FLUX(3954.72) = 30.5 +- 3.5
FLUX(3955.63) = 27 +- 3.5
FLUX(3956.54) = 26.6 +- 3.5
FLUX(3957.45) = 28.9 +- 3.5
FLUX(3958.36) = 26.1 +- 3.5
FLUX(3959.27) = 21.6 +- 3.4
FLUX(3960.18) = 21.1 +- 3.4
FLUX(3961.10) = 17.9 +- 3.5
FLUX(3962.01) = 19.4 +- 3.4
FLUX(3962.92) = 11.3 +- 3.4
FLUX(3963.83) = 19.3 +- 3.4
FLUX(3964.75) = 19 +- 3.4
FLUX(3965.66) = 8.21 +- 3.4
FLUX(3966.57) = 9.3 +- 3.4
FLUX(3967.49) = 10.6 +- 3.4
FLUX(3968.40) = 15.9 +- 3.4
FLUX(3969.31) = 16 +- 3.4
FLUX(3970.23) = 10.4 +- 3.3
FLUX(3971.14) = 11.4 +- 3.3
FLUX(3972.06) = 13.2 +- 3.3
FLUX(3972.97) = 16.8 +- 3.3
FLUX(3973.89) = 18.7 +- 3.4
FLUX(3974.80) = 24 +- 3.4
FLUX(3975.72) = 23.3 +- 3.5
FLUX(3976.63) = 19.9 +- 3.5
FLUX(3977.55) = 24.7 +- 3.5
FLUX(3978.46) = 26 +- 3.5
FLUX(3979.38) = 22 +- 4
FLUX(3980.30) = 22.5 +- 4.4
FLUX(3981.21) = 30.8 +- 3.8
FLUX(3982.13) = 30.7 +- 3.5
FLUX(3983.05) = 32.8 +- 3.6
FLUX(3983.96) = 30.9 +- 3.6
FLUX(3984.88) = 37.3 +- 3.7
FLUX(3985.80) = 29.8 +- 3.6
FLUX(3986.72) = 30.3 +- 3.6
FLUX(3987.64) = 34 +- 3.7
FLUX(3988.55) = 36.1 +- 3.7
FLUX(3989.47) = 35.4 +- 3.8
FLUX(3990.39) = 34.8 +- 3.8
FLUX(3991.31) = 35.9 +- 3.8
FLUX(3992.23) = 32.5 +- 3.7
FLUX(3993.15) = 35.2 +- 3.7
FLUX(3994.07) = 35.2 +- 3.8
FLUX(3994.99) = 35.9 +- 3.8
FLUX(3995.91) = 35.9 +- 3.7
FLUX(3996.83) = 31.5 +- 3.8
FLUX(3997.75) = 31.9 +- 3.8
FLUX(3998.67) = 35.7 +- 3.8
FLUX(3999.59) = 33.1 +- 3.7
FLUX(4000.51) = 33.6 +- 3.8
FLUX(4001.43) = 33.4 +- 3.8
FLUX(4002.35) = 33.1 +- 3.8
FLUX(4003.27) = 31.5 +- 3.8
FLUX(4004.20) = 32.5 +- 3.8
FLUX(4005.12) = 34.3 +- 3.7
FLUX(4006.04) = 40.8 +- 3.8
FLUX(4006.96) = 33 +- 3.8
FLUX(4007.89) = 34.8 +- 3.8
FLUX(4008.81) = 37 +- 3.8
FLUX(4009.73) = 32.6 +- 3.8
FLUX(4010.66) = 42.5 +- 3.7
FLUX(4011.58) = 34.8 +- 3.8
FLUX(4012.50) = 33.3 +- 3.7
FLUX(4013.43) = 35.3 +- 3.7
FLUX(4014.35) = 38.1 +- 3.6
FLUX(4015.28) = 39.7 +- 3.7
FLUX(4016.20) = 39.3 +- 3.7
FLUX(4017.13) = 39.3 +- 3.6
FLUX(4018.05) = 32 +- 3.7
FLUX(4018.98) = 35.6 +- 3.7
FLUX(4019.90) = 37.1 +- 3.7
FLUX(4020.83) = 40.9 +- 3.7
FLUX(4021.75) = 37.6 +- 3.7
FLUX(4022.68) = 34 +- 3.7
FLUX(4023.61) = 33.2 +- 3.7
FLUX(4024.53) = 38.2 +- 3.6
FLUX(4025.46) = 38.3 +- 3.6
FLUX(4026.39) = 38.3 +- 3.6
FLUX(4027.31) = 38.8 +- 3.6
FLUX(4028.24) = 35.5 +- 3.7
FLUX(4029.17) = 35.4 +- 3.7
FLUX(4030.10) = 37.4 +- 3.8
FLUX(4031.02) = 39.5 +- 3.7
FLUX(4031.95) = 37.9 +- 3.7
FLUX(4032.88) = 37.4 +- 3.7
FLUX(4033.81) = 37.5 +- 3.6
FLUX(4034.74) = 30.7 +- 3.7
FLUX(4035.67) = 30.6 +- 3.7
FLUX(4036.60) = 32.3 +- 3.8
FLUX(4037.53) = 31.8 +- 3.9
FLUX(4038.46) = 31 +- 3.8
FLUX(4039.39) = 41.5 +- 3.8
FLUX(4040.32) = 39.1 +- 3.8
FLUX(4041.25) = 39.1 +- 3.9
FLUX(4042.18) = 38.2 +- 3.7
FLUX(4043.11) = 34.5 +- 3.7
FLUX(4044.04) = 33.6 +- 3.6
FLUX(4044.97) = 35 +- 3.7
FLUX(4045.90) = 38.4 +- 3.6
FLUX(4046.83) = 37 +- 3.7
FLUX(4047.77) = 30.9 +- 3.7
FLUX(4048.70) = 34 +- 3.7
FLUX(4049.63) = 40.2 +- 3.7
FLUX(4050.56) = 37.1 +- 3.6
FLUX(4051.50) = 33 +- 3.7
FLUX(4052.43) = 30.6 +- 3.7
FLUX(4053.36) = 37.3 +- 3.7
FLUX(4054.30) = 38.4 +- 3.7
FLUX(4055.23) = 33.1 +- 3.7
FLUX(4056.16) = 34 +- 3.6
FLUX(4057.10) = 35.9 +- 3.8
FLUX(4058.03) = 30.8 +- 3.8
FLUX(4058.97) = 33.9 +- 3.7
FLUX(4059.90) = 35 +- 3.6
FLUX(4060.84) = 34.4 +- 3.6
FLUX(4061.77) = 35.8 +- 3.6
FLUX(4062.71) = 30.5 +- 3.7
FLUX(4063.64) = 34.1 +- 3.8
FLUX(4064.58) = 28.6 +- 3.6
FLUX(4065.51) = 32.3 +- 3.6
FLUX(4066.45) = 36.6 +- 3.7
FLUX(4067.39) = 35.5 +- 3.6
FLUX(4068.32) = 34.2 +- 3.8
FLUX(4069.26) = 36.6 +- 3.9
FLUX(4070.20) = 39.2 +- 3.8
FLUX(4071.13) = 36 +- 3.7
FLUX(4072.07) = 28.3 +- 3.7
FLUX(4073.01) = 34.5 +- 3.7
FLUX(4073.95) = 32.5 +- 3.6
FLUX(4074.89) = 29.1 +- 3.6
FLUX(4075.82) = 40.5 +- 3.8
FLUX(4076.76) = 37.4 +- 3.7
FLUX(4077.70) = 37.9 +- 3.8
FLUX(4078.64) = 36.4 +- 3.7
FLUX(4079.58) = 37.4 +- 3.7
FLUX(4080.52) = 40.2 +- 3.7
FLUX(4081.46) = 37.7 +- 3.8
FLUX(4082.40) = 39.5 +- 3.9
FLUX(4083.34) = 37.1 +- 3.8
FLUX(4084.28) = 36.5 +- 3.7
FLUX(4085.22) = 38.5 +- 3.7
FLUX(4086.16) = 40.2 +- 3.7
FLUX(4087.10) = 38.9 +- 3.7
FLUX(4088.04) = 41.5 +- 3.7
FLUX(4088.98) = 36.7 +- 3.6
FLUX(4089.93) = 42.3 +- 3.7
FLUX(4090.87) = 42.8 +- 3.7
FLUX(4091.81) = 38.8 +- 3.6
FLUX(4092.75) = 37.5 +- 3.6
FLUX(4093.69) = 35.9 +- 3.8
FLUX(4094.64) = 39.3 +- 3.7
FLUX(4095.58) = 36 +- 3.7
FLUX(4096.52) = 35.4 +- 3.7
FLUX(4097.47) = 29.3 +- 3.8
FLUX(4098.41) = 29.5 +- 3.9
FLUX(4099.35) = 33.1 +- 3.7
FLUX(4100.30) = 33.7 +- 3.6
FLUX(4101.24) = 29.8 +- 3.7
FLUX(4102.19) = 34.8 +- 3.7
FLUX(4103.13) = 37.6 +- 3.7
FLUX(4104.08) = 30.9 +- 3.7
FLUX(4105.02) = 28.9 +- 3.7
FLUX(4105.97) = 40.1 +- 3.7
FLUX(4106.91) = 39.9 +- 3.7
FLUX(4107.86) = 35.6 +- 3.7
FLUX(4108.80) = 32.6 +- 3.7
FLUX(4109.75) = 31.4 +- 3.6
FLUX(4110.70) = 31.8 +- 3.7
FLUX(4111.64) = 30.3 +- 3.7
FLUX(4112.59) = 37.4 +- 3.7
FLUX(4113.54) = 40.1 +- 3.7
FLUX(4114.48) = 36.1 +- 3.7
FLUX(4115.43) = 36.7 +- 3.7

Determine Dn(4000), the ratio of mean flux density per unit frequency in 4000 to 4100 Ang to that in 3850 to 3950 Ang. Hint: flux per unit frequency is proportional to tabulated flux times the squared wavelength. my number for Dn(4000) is 2.01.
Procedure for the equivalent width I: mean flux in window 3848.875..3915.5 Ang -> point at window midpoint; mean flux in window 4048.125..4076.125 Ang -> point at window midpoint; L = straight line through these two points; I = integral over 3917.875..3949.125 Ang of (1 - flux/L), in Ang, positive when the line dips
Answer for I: 9.4 Ang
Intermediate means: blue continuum 20.1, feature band 16.9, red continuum 34.4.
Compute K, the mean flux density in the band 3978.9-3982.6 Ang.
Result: 26.5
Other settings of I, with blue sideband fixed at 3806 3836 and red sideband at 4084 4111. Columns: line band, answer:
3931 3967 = 9.2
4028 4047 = -2.5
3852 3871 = 2.9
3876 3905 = 1.3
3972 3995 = -0.8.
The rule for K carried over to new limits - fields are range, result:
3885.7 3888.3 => 19.1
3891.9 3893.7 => 21.3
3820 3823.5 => 14.5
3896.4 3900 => 22.9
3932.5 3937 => 10.6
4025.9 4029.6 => 37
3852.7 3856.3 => 17.7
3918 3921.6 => 22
